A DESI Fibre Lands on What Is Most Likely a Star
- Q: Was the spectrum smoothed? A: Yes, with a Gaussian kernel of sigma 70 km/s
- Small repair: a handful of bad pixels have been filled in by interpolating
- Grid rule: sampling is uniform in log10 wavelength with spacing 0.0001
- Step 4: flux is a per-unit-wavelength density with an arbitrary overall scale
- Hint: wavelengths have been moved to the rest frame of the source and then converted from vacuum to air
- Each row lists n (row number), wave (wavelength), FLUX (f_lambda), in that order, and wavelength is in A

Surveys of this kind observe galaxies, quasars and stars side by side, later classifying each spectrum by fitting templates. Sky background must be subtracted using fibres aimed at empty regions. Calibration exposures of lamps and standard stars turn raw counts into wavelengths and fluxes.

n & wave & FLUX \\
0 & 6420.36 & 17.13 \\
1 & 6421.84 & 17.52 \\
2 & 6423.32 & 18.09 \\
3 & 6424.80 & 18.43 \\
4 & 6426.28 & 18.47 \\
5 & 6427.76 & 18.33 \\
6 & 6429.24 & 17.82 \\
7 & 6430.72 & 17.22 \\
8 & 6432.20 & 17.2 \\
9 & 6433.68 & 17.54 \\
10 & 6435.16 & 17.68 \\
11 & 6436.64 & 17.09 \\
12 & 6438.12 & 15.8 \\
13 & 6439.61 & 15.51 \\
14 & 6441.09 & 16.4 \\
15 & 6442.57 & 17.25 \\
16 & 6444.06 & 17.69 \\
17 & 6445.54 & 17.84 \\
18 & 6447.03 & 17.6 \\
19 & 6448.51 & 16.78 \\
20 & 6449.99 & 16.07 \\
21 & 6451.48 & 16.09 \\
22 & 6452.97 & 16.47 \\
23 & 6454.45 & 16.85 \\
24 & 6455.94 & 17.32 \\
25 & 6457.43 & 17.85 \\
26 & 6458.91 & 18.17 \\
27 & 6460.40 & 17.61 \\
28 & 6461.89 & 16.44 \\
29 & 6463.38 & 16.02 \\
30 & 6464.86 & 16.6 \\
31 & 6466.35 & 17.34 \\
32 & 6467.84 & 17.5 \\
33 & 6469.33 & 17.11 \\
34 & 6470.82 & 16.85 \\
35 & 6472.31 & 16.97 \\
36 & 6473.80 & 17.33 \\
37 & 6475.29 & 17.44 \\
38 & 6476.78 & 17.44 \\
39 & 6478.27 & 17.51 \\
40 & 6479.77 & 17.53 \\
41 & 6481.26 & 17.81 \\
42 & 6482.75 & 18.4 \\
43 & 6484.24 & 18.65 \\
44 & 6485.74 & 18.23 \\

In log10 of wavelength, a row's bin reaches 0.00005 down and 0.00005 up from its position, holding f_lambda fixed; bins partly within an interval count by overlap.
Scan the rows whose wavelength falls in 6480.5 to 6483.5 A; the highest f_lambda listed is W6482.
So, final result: 18.4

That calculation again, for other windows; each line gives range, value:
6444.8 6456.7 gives 17.84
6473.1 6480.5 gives 17.53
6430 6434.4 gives 17.54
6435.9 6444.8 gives 17.69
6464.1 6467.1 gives 17.34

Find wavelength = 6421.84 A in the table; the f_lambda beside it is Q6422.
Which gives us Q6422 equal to 17.52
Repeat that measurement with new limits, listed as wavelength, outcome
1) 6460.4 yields 17.61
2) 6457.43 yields 17.85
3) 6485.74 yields 18.23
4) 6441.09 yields 16.4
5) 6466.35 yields 17.34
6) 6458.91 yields 18.17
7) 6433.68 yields 17.54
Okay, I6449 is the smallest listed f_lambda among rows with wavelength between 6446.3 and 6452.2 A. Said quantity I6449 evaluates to 16.07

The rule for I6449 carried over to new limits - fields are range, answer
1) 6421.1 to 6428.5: 17.52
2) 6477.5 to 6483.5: 17.51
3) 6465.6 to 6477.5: 16.85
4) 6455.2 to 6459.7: 17.32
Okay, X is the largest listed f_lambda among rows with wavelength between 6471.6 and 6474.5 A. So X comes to 17.33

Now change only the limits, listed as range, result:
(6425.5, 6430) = 18.47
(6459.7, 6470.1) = 17.61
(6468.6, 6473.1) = 17.11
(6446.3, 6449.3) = 17.6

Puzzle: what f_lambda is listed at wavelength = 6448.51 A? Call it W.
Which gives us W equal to 16.78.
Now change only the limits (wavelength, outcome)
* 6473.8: 17.33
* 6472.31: 16.97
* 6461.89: 16.44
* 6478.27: 17.51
